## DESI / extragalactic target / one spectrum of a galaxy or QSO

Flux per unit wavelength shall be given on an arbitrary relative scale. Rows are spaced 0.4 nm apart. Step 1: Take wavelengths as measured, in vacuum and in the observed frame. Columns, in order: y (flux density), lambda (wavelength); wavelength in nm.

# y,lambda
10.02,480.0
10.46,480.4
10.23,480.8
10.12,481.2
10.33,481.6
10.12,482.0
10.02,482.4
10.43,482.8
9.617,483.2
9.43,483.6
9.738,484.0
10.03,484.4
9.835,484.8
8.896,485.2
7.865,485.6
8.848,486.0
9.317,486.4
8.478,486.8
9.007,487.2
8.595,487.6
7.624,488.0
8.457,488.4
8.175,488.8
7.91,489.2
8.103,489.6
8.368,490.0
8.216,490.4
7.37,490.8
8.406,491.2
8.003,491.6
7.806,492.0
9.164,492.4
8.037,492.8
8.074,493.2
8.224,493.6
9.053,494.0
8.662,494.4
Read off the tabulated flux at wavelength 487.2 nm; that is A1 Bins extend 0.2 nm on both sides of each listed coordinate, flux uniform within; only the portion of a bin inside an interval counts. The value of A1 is 9.007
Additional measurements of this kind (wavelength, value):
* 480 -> 10.02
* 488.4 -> 8.457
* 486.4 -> 9.317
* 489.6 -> 8.103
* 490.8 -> 7.37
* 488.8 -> 8.175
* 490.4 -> 8.216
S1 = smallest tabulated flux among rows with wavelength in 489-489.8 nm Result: 7.91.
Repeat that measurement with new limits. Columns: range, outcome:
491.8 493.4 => 7.806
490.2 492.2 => 7.37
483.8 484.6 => 9.738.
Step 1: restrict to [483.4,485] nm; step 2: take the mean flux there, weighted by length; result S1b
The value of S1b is 9.76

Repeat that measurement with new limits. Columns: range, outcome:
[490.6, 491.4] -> 7.89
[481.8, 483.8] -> 9.92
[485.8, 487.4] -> 8.91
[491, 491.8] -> 8.2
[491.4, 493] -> 8.25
